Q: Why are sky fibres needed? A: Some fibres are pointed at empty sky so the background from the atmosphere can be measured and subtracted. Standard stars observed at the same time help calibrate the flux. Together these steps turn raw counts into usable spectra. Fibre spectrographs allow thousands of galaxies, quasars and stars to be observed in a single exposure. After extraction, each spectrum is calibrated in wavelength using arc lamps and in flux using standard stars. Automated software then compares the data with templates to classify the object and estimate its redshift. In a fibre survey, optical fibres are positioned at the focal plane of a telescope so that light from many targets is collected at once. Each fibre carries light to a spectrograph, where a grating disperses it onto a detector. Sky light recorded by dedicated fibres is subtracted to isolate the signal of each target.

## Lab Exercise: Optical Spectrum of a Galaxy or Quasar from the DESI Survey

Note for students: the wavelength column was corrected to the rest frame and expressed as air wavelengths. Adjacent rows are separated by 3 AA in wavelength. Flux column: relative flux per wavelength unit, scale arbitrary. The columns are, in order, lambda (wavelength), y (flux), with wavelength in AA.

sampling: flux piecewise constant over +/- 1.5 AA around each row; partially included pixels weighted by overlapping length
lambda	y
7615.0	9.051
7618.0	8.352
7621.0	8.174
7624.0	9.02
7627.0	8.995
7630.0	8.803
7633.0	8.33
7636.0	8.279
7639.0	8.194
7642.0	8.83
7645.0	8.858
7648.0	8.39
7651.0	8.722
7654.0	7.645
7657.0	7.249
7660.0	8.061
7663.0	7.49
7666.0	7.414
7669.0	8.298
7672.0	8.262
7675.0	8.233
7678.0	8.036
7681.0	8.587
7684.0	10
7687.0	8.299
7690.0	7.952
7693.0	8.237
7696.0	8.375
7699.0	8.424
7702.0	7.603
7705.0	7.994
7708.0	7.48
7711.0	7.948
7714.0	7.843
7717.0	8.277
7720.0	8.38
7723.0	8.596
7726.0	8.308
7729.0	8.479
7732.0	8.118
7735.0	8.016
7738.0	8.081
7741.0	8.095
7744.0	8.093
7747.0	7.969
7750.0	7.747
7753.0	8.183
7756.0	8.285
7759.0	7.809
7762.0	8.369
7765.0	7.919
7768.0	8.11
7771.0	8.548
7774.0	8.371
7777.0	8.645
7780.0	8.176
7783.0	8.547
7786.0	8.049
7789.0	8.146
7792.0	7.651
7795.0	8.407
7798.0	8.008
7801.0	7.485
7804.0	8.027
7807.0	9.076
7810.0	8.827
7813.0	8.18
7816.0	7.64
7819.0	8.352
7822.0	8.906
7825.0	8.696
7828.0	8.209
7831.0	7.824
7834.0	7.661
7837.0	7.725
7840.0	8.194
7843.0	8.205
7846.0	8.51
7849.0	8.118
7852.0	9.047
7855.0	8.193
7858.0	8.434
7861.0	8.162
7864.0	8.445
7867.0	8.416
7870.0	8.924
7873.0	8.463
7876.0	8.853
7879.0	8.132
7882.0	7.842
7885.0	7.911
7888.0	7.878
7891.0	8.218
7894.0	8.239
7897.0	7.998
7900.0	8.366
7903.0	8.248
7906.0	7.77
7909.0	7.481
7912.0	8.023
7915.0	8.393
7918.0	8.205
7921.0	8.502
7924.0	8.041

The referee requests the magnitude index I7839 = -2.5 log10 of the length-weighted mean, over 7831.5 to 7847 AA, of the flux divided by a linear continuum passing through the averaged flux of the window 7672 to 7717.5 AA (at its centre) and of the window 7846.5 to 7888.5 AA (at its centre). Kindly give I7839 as 0.041 mag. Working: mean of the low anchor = 8.22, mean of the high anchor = 8.36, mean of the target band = 8.03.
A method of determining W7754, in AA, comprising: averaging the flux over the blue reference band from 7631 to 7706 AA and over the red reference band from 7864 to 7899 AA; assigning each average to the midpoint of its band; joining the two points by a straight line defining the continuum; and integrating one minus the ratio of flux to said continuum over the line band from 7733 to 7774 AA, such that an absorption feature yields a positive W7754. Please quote 0.72 AA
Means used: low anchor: 8.24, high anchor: 8.27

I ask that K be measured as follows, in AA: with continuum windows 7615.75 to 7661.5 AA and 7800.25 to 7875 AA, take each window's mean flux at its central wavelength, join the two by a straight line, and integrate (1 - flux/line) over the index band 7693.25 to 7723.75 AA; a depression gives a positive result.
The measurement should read 1.1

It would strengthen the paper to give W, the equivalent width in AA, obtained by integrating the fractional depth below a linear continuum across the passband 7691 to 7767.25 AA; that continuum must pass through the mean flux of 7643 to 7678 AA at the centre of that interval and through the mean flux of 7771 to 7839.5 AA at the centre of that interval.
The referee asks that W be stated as 0.31 AA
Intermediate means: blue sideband 8.07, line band 8.1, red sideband 8.22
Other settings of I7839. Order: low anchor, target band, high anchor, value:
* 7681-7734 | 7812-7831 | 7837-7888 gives 0.00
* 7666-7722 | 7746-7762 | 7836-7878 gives 0.03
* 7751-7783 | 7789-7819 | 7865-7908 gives 0.01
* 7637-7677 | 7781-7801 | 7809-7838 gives 0.01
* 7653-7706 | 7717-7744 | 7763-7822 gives -0.01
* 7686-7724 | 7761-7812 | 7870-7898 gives -0.01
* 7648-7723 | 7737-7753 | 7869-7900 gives 0.02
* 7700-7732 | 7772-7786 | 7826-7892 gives -0.03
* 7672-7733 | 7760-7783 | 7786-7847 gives -0.01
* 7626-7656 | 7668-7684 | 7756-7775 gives -0.01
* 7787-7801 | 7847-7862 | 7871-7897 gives -0.04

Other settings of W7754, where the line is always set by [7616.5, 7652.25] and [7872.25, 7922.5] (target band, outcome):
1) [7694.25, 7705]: 0.4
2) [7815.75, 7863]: -0.1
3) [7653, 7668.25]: 1.7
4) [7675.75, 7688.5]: -0.3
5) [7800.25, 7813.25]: -0.1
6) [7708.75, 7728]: 0.5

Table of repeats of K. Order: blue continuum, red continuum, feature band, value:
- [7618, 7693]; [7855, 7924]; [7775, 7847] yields 0.39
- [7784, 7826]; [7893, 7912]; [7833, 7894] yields -1.25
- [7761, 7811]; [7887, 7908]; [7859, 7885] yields -0.79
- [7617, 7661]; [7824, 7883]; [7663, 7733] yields 1.36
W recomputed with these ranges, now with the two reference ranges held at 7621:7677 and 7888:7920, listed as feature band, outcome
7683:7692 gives -0.44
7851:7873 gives -1.03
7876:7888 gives 0.06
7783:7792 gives 0.09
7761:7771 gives 0.01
